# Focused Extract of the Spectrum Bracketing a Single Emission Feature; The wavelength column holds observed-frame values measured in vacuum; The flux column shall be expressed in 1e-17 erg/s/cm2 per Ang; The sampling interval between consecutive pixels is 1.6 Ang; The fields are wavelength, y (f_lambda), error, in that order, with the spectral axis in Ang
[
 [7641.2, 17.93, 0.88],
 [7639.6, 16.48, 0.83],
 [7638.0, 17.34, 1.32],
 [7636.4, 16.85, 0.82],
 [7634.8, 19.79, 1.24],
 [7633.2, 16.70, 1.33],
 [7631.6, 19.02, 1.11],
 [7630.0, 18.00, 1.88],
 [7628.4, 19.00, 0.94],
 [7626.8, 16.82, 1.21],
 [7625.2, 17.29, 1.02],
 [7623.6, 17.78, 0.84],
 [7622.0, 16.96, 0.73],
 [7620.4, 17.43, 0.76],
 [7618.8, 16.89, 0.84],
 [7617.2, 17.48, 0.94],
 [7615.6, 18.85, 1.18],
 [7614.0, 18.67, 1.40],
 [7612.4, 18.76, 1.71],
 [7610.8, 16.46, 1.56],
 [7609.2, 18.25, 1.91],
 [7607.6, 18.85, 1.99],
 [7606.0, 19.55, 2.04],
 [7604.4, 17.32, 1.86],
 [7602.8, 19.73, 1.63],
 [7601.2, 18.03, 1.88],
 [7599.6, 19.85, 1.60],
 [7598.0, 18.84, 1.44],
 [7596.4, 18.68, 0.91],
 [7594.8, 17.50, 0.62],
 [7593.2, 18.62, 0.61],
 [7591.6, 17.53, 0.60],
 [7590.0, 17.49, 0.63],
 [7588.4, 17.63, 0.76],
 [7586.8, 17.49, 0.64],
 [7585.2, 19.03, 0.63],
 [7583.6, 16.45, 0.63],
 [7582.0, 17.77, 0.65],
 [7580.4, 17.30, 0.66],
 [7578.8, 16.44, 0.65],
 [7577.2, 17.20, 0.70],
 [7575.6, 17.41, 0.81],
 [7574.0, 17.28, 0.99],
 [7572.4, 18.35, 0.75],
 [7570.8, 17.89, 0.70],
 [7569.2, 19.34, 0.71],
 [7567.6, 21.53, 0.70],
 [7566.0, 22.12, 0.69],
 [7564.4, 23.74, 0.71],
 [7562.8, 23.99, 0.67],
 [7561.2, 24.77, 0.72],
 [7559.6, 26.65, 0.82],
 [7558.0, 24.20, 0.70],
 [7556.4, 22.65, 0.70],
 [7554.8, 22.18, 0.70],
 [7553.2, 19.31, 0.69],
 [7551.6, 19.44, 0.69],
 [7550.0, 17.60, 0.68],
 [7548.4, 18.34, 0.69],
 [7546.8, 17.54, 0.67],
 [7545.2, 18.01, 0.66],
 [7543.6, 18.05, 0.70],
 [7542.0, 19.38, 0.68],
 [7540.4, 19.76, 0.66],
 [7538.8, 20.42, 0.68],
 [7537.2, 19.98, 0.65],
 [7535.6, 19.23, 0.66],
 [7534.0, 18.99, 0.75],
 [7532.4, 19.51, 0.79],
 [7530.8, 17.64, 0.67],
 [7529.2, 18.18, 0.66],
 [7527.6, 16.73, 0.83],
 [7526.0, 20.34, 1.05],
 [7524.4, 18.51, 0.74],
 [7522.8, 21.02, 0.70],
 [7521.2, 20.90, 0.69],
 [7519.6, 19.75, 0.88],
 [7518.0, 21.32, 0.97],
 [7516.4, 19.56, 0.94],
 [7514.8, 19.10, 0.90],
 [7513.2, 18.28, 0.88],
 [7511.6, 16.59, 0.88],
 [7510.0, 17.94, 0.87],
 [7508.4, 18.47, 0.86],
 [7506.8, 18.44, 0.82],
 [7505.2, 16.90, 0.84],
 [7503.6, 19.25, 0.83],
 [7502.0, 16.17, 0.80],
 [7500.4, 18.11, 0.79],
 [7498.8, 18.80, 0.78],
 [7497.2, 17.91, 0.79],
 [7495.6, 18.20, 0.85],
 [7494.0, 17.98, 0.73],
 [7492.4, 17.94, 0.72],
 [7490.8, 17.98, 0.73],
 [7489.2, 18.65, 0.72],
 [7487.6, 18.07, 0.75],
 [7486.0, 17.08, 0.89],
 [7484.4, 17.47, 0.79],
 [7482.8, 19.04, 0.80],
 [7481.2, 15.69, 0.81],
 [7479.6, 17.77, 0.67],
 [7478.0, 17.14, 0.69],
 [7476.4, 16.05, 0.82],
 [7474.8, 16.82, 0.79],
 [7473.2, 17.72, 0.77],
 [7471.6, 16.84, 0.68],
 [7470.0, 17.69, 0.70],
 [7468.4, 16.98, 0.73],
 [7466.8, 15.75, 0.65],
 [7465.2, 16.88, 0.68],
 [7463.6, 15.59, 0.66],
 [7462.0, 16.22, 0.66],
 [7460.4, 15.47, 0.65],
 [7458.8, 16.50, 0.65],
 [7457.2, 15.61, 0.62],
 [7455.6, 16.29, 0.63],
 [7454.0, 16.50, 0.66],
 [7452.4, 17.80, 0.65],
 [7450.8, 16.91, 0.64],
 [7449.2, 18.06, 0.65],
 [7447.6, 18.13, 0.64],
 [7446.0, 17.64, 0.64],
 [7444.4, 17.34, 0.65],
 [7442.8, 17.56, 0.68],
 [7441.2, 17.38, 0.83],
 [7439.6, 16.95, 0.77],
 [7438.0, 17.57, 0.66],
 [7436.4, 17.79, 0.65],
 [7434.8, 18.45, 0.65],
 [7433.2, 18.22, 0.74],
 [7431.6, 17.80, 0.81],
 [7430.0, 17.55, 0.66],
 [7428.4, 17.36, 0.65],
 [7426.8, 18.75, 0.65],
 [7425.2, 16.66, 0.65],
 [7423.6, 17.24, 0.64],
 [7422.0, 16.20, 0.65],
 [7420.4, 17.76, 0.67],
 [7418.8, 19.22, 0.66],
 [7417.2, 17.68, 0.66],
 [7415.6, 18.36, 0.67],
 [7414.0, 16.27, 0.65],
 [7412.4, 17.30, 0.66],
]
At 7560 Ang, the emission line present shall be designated [N II]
